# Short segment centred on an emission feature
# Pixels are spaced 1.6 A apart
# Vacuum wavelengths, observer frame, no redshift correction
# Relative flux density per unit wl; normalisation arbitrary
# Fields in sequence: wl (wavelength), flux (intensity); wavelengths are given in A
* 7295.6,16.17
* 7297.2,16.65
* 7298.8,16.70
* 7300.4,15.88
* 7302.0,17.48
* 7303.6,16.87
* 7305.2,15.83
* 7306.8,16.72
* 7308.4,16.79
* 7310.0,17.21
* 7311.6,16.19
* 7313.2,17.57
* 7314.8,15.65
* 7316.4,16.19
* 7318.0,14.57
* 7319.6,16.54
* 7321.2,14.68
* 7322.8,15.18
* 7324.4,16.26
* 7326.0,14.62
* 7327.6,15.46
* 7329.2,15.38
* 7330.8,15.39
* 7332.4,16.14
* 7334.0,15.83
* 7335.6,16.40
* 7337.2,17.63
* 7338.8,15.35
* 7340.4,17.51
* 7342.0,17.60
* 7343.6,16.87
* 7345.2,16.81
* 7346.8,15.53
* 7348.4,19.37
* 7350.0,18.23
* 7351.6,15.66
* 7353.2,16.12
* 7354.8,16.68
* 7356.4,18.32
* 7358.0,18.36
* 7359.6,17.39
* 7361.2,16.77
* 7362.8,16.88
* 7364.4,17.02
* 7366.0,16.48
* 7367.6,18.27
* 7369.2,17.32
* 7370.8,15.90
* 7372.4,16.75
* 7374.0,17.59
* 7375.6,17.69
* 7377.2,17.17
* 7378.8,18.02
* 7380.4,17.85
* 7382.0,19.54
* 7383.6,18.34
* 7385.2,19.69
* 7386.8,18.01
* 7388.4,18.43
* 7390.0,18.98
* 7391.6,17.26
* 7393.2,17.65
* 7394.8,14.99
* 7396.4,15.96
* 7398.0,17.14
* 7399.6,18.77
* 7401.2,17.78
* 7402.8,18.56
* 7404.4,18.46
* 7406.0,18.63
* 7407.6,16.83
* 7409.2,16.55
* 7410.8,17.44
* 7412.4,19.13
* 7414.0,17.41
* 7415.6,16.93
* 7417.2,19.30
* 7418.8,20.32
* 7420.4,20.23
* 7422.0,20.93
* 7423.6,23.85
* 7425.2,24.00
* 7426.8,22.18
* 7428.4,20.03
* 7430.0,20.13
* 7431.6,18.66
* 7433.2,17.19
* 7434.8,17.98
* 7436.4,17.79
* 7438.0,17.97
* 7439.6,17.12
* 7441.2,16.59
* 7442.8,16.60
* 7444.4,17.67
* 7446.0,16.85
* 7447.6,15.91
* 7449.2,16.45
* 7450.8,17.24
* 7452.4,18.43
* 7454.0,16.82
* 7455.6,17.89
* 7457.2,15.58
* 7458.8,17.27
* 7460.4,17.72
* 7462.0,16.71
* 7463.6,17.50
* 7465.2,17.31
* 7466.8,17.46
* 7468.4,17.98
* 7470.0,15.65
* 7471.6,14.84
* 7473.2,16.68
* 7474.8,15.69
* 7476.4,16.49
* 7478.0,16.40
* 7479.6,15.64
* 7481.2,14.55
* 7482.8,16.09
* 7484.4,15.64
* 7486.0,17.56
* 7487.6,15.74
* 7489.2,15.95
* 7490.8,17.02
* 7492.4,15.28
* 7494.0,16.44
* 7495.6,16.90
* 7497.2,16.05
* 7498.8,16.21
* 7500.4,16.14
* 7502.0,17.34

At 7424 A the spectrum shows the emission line [N II]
